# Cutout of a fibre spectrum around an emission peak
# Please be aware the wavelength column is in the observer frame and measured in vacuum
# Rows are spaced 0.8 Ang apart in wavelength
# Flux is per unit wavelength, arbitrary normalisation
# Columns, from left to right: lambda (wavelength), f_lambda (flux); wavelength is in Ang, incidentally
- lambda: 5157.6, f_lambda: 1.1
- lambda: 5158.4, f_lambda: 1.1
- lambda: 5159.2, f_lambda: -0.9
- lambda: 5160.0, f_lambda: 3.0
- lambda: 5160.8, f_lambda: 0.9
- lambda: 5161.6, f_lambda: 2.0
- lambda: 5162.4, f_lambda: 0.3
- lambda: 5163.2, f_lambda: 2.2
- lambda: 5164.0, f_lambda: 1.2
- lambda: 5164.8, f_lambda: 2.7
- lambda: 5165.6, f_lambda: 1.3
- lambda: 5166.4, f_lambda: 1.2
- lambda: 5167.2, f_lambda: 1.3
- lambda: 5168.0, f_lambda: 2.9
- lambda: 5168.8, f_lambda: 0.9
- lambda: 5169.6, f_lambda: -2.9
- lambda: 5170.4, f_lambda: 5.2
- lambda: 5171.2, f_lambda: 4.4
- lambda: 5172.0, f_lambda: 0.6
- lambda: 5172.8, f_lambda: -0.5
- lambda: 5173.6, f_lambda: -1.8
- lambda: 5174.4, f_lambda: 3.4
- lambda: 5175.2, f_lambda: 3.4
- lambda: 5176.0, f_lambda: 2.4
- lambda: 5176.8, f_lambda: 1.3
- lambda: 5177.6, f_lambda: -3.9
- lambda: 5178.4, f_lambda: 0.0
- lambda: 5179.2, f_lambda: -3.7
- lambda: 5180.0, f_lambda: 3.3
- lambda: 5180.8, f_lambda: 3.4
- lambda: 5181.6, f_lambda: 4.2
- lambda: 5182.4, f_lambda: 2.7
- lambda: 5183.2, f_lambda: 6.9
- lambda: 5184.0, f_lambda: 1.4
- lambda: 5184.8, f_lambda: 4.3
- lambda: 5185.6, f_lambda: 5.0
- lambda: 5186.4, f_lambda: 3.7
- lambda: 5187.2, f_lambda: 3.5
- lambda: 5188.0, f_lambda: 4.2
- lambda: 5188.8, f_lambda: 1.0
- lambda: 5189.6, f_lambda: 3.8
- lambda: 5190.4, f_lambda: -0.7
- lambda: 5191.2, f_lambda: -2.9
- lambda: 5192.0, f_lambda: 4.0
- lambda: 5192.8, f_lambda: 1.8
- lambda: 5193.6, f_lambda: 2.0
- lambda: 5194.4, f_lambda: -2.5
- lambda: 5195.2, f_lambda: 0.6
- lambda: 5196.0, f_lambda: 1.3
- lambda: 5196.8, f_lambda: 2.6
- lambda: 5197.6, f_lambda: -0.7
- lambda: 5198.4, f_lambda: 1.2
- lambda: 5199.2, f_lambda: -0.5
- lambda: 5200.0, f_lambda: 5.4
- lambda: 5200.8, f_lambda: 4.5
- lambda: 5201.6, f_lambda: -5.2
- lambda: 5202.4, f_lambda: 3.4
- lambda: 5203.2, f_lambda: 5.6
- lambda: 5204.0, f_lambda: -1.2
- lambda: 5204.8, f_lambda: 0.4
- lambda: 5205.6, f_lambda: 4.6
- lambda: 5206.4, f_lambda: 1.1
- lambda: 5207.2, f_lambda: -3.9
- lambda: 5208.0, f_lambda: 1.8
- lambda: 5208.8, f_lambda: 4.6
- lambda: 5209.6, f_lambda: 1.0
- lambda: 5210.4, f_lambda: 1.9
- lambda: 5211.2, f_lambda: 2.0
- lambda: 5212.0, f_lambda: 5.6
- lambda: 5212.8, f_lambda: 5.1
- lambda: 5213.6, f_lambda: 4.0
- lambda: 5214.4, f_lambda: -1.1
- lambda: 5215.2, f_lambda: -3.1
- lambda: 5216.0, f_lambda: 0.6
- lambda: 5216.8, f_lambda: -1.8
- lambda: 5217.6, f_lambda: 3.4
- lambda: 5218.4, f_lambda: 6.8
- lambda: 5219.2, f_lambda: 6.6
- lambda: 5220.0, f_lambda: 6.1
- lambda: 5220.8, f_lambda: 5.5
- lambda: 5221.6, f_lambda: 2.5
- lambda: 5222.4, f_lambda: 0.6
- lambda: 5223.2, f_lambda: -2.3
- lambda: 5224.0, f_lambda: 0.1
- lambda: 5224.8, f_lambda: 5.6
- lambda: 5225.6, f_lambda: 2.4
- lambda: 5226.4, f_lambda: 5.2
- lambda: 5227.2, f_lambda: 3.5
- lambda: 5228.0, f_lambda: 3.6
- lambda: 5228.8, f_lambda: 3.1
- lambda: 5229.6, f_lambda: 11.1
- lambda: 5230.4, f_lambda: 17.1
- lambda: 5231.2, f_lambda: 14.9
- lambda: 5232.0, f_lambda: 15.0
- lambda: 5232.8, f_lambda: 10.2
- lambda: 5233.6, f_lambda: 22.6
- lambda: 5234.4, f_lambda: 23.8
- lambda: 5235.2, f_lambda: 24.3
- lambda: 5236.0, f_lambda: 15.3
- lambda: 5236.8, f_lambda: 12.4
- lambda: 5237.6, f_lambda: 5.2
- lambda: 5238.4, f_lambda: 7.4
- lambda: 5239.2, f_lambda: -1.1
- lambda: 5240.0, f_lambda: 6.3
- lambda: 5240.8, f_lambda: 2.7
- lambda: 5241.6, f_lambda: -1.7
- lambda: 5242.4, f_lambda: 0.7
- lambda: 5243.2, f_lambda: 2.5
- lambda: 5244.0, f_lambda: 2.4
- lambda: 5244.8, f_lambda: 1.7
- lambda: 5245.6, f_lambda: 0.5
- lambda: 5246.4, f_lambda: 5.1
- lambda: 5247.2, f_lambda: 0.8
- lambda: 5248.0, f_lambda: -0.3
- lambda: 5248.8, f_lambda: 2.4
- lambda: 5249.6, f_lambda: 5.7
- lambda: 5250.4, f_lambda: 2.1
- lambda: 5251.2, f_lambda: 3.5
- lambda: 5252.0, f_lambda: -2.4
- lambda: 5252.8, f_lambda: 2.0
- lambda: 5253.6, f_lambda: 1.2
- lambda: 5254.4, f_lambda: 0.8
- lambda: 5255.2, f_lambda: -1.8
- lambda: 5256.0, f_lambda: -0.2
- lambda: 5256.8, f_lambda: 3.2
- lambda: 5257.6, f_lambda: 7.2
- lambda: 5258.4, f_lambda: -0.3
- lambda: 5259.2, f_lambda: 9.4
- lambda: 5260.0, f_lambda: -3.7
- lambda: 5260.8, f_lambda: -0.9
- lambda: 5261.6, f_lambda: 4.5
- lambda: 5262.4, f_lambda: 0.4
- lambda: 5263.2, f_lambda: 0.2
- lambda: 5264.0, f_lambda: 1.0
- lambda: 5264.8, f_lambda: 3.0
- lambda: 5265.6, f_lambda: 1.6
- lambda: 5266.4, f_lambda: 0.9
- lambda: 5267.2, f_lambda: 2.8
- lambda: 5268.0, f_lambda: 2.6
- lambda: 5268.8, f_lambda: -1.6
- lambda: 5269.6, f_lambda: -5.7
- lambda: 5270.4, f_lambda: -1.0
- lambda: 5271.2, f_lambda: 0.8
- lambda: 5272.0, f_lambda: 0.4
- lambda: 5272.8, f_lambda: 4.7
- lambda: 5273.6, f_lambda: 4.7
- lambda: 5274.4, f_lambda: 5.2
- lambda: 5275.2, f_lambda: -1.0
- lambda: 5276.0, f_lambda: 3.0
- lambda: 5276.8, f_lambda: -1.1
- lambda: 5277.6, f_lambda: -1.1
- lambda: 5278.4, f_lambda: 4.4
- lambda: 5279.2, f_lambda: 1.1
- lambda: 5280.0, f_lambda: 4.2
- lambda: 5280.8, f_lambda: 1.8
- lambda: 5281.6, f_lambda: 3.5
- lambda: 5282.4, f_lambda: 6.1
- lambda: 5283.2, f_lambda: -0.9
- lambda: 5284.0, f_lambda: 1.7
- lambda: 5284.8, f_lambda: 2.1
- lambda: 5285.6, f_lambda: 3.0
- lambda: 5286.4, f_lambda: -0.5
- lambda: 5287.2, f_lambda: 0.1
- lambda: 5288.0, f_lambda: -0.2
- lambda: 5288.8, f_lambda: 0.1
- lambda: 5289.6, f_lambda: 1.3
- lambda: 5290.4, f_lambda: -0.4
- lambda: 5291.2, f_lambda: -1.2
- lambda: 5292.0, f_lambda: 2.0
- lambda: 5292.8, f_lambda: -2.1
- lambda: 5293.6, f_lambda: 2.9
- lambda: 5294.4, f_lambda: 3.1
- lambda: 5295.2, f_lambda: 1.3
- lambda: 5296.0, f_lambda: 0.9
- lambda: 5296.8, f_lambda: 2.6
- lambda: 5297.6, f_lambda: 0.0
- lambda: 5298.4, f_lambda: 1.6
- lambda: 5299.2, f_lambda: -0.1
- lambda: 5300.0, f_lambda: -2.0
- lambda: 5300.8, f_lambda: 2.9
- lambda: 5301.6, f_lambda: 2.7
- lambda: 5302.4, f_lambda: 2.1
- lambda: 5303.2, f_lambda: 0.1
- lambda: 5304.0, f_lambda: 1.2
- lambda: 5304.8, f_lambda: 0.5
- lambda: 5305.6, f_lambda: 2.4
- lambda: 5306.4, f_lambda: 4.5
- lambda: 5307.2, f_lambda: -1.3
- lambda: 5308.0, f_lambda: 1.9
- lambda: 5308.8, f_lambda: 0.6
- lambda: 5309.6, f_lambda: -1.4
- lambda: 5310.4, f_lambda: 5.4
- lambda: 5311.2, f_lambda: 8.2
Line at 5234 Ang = [O II] 3727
